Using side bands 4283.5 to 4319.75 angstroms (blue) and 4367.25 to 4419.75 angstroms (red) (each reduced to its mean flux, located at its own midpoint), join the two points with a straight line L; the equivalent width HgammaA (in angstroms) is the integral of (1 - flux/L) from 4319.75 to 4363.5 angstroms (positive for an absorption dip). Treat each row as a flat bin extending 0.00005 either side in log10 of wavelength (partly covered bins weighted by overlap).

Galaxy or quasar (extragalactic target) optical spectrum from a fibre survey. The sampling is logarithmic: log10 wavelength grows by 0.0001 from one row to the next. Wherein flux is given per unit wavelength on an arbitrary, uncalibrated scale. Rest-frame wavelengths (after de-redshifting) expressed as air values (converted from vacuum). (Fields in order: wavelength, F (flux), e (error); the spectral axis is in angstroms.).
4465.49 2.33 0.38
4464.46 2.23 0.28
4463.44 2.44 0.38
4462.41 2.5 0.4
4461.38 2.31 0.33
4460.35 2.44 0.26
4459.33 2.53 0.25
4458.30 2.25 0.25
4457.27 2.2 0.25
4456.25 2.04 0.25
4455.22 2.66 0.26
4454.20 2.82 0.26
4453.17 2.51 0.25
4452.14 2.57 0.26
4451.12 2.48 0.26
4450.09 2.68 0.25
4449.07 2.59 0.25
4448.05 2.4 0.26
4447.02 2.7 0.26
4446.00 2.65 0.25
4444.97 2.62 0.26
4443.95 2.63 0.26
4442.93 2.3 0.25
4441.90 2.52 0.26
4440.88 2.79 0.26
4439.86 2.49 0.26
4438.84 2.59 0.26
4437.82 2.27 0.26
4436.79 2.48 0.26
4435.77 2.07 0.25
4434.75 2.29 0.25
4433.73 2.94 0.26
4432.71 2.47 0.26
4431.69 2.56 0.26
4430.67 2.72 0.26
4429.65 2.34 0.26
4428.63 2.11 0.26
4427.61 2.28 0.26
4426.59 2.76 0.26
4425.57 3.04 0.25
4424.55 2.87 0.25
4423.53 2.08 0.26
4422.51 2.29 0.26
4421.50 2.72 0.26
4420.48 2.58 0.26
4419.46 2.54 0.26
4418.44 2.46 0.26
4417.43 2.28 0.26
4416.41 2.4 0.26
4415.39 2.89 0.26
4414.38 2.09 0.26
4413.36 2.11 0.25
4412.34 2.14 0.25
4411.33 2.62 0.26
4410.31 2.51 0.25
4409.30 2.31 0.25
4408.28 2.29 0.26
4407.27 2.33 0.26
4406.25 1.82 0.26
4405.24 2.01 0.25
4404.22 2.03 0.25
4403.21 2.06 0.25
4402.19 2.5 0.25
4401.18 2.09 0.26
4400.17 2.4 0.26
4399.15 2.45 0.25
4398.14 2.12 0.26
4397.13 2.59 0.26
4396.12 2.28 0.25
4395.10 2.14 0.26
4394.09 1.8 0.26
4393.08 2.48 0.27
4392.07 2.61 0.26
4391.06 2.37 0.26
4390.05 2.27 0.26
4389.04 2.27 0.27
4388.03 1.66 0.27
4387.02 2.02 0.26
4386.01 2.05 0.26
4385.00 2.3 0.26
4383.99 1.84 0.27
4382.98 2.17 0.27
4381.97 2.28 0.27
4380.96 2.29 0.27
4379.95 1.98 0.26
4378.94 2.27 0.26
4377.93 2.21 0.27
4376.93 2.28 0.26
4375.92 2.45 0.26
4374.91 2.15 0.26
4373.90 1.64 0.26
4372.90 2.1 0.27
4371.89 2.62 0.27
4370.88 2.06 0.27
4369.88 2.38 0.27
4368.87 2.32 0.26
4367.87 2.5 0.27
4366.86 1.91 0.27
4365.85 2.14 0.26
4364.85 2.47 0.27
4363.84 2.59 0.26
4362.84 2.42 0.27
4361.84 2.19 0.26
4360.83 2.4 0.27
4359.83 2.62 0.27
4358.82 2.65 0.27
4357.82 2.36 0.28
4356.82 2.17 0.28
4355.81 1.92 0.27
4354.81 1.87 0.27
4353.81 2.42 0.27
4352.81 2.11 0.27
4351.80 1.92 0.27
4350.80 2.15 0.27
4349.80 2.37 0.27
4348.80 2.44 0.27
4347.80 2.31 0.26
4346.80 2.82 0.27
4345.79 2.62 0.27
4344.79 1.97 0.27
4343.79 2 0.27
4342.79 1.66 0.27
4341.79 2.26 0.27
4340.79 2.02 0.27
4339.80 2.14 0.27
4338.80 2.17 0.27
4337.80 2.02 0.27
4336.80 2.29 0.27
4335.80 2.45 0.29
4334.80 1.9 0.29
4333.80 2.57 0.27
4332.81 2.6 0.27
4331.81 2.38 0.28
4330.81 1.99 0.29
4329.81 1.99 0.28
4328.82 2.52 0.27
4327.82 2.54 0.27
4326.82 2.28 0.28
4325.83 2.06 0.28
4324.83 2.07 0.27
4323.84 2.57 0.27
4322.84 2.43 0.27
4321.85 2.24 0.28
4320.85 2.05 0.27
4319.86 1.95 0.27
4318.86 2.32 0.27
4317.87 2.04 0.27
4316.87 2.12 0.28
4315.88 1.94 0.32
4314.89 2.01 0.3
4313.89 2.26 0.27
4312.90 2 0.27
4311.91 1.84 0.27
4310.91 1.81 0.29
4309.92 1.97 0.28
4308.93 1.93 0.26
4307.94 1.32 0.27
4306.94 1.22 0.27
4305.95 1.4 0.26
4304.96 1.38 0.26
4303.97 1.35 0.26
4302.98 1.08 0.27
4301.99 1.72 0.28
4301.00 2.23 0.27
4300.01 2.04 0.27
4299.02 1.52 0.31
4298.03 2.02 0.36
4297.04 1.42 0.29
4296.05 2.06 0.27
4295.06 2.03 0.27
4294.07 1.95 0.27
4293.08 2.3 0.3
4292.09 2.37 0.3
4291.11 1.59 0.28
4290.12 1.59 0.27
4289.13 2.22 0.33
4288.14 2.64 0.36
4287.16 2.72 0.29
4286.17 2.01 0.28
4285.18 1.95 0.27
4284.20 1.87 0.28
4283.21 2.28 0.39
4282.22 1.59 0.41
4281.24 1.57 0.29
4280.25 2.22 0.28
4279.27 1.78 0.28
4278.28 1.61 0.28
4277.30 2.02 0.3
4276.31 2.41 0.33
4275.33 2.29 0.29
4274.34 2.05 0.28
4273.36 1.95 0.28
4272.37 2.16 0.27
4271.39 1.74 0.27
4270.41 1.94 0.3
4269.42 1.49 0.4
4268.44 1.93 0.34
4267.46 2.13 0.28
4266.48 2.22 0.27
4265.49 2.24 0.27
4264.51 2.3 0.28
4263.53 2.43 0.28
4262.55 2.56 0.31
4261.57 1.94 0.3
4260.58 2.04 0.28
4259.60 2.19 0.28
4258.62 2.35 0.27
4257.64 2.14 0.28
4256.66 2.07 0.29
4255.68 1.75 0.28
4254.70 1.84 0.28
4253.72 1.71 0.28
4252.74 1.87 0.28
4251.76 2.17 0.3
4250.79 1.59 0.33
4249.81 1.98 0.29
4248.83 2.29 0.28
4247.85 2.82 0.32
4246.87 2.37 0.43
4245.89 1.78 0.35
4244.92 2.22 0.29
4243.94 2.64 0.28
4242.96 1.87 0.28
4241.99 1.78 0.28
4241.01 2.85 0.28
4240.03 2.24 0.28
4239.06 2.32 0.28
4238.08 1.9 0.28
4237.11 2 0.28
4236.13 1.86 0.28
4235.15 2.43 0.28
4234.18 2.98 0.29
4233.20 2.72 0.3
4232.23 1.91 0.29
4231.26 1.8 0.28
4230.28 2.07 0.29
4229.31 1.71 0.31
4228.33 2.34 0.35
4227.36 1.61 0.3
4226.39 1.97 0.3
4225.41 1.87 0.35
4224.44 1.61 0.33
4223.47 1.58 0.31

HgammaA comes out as -4.3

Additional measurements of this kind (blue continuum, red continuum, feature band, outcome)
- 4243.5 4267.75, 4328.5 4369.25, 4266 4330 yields 6.47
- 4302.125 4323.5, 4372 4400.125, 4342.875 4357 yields -1.28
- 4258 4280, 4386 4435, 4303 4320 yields 2.92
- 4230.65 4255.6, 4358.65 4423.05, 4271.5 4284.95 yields 1.25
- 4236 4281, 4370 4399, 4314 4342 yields -0.85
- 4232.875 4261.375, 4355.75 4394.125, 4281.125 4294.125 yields 0.73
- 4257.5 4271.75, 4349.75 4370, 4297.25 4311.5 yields 3.54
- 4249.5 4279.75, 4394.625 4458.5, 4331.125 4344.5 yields 0.15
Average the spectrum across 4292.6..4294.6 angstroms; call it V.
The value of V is 2.12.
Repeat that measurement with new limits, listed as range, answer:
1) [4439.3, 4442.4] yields 2.61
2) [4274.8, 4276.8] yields 2.34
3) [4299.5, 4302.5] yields 1.99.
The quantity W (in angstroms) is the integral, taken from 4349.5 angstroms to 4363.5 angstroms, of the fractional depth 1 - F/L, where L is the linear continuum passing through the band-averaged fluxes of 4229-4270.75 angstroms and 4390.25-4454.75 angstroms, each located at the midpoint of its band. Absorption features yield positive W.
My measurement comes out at 0.3 angstroms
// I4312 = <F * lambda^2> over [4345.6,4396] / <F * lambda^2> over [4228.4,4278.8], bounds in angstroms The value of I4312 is 1.12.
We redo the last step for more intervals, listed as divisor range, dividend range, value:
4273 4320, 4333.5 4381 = 1.20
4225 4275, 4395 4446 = 1.24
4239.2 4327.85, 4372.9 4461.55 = 1.25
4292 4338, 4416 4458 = 1.32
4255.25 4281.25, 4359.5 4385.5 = 1.14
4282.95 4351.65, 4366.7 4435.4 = 1.16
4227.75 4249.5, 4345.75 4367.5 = 1.10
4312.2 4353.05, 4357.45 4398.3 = 1.04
